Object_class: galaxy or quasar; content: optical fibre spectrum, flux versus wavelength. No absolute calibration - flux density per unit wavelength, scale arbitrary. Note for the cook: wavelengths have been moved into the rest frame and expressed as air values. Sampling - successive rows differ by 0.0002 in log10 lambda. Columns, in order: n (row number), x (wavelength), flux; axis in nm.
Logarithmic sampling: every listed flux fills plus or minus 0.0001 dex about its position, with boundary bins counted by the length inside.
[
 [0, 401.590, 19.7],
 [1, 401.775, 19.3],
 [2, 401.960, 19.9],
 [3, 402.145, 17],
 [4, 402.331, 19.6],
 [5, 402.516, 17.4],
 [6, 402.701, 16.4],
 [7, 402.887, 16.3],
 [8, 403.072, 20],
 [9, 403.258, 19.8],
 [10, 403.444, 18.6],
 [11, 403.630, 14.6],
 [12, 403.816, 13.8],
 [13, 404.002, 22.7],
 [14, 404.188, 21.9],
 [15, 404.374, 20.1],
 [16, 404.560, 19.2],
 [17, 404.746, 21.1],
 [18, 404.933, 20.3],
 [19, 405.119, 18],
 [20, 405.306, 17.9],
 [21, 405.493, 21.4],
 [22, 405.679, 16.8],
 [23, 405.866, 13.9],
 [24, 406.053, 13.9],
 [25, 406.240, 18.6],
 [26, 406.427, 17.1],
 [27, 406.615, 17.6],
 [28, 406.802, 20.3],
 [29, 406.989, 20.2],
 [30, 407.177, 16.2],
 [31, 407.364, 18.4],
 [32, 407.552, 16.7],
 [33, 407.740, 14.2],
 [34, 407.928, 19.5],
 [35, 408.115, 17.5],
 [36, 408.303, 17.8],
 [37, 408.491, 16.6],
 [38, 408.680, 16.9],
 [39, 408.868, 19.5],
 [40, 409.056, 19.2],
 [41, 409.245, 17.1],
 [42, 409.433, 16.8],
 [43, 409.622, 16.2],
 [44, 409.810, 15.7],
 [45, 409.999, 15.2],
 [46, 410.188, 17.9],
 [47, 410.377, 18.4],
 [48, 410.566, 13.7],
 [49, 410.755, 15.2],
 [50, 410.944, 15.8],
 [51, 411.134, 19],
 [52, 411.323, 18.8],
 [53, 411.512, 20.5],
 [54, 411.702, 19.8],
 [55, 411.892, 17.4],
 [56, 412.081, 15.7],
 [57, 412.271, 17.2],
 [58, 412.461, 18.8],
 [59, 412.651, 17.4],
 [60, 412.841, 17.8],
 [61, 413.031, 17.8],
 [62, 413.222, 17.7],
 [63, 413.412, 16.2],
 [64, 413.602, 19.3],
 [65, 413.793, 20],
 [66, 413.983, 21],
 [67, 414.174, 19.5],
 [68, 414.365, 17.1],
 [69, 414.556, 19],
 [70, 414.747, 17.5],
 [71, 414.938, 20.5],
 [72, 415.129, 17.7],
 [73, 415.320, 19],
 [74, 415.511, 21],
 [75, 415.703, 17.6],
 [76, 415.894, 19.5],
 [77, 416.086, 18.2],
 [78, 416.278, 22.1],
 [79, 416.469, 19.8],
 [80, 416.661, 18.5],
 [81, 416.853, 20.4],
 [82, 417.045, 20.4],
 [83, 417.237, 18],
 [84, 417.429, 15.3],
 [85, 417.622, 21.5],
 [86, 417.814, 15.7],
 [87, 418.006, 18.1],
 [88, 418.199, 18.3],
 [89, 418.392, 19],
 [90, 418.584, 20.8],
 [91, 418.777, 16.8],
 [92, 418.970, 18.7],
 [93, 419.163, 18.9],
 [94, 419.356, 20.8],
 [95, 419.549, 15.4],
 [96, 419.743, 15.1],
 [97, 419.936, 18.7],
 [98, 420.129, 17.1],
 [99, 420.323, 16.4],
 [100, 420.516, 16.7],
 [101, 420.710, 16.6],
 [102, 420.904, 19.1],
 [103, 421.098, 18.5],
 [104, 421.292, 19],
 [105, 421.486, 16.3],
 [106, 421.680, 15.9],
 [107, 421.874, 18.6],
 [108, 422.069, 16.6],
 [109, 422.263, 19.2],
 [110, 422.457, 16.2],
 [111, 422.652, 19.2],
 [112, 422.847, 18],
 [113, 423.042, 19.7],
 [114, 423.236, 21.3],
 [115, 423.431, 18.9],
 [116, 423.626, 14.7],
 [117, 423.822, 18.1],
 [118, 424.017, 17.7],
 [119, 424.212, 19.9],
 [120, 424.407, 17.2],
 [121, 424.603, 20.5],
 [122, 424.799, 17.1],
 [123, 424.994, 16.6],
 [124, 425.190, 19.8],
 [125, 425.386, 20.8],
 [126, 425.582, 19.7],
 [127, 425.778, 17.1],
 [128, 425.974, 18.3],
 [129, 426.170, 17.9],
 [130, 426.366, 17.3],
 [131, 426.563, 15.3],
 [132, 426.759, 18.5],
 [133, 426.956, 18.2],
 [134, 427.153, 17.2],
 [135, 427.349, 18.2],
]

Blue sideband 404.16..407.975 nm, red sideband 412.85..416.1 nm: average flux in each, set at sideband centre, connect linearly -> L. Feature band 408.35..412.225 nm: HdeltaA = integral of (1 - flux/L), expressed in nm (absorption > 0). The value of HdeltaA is 0.25 nm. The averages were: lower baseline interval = 18.2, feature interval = 17.3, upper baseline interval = 18.7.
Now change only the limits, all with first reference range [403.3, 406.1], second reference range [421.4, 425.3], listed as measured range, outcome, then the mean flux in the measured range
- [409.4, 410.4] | 0.094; 16.6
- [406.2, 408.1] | 0.052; 17.8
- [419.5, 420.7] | 0.101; 16.6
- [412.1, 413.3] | 0.040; 17.6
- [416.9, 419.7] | -0.032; 18.4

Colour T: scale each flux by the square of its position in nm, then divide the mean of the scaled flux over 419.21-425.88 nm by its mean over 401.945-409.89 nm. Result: 1.09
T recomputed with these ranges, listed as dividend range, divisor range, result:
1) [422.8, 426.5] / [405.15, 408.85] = 1.15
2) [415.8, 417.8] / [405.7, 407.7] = 1.17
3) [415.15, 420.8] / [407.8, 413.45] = 1.09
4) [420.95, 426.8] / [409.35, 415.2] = 1.08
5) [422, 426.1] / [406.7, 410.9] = 1.15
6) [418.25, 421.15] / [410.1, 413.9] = 1.05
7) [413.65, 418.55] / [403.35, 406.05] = 1.09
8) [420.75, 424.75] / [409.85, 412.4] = 1.11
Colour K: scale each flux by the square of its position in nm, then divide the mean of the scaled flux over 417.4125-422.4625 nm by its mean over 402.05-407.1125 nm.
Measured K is 1.05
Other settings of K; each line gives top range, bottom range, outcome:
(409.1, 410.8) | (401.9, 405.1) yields 0.90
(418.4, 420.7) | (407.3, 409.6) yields 1.07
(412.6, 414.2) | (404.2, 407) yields 1.04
